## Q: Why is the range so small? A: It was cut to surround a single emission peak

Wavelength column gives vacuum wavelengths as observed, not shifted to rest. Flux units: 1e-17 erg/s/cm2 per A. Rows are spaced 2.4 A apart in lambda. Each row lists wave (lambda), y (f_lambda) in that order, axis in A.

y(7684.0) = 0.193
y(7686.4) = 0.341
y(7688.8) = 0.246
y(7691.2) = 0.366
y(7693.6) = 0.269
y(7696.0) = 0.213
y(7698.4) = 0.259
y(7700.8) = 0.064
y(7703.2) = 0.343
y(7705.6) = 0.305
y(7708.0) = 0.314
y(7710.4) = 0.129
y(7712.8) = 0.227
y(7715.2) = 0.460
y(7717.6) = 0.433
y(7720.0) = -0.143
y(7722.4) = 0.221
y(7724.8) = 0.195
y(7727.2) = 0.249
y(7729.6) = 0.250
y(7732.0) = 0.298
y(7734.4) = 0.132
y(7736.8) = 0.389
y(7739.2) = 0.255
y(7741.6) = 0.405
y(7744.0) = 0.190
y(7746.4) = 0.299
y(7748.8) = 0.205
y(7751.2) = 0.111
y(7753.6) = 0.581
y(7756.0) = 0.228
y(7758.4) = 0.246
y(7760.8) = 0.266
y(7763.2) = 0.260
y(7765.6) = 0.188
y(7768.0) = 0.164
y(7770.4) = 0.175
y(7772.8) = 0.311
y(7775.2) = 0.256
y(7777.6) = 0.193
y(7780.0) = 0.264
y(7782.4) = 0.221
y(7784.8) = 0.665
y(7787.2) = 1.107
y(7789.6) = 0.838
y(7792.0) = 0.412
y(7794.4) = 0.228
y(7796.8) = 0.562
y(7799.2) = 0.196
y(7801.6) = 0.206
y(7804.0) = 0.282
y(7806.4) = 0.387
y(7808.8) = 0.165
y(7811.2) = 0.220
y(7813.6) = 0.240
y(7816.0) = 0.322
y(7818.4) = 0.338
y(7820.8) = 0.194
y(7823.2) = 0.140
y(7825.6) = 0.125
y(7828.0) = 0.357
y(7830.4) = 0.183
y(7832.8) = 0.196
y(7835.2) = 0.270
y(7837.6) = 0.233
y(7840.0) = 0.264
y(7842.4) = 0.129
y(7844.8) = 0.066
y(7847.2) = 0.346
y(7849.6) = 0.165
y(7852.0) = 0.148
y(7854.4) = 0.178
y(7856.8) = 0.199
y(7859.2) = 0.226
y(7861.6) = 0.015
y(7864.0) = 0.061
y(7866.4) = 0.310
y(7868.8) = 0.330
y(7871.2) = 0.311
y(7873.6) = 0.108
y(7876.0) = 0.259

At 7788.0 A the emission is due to H-gamma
